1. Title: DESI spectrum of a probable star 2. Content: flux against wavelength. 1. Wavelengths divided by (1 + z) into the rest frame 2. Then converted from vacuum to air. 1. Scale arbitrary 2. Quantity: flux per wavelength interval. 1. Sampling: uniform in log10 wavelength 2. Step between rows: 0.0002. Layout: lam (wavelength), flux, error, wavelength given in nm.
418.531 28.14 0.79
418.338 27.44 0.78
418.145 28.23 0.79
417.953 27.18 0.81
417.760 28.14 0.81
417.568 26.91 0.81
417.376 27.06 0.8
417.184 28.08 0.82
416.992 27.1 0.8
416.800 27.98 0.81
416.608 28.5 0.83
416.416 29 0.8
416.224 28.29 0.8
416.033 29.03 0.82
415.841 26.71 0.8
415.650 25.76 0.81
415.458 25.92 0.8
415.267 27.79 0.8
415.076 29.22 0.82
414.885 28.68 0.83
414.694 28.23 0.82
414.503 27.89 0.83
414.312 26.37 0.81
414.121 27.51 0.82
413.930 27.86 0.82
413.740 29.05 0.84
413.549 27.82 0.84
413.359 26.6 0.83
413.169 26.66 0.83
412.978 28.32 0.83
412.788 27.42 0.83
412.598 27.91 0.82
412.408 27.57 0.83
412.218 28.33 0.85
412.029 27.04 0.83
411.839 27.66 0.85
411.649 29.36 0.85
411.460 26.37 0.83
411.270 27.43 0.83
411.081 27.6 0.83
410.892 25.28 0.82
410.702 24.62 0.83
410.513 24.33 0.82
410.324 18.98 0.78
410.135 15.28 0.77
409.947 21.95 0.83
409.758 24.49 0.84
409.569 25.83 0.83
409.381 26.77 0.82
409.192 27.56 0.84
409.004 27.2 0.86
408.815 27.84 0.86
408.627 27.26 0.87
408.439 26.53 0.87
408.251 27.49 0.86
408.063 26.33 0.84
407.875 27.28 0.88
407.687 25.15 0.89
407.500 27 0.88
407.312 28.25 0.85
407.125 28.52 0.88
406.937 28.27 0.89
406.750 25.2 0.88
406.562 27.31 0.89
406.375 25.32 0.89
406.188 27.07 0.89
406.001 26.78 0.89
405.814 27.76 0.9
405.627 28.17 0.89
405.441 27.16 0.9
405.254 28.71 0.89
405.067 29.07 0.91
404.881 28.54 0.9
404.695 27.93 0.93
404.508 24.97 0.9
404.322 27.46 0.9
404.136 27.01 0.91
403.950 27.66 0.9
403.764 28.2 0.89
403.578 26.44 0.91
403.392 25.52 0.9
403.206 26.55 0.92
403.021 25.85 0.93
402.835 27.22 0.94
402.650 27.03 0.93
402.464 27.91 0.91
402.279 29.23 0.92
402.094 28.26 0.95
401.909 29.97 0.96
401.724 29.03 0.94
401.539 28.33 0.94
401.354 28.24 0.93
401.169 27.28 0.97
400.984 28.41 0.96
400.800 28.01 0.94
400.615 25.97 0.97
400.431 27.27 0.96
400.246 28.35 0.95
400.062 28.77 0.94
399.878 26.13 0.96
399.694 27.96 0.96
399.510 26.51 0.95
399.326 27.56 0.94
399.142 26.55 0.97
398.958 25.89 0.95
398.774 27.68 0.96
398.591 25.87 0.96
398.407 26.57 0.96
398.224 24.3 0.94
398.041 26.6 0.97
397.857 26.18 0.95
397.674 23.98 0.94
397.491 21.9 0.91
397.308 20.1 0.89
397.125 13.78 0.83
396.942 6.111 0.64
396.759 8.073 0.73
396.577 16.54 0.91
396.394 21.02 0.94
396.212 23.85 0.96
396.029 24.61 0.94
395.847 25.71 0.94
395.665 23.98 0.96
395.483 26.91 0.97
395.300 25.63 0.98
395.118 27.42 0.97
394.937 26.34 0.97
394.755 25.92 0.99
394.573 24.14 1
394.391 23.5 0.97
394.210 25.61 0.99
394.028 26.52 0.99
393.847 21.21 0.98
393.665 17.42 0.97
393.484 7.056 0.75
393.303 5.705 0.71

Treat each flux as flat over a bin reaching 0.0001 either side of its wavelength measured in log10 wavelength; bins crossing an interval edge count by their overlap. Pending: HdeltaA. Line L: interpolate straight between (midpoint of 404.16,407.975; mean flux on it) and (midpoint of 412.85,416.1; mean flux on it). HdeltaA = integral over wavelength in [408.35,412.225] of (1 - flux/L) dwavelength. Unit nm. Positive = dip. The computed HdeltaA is 0.27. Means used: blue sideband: 27.3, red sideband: 27.6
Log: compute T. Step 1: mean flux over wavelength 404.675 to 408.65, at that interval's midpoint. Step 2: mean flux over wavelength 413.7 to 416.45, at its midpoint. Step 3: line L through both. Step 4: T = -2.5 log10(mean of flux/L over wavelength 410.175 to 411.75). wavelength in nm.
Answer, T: 0.10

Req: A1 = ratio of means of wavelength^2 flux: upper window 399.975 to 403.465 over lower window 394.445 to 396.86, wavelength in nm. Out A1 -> 1.2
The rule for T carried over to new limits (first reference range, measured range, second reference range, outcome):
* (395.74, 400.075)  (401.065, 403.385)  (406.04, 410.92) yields -0.16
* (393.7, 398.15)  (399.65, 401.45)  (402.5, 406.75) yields -0.12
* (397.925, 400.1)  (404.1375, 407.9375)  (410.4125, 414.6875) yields -0.01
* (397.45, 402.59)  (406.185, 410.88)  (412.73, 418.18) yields 0.07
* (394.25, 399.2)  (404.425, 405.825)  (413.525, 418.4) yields -0.11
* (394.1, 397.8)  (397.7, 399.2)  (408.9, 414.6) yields -0.16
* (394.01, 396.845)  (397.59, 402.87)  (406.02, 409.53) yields -0.10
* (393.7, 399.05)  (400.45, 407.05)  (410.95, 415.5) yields -0.10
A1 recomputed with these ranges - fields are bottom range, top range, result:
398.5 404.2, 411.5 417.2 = 1.08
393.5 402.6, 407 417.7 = 1.17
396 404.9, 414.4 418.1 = 1.18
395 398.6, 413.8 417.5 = 1.39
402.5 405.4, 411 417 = 1.07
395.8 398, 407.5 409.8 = 1.46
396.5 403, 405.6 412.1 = 1.09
